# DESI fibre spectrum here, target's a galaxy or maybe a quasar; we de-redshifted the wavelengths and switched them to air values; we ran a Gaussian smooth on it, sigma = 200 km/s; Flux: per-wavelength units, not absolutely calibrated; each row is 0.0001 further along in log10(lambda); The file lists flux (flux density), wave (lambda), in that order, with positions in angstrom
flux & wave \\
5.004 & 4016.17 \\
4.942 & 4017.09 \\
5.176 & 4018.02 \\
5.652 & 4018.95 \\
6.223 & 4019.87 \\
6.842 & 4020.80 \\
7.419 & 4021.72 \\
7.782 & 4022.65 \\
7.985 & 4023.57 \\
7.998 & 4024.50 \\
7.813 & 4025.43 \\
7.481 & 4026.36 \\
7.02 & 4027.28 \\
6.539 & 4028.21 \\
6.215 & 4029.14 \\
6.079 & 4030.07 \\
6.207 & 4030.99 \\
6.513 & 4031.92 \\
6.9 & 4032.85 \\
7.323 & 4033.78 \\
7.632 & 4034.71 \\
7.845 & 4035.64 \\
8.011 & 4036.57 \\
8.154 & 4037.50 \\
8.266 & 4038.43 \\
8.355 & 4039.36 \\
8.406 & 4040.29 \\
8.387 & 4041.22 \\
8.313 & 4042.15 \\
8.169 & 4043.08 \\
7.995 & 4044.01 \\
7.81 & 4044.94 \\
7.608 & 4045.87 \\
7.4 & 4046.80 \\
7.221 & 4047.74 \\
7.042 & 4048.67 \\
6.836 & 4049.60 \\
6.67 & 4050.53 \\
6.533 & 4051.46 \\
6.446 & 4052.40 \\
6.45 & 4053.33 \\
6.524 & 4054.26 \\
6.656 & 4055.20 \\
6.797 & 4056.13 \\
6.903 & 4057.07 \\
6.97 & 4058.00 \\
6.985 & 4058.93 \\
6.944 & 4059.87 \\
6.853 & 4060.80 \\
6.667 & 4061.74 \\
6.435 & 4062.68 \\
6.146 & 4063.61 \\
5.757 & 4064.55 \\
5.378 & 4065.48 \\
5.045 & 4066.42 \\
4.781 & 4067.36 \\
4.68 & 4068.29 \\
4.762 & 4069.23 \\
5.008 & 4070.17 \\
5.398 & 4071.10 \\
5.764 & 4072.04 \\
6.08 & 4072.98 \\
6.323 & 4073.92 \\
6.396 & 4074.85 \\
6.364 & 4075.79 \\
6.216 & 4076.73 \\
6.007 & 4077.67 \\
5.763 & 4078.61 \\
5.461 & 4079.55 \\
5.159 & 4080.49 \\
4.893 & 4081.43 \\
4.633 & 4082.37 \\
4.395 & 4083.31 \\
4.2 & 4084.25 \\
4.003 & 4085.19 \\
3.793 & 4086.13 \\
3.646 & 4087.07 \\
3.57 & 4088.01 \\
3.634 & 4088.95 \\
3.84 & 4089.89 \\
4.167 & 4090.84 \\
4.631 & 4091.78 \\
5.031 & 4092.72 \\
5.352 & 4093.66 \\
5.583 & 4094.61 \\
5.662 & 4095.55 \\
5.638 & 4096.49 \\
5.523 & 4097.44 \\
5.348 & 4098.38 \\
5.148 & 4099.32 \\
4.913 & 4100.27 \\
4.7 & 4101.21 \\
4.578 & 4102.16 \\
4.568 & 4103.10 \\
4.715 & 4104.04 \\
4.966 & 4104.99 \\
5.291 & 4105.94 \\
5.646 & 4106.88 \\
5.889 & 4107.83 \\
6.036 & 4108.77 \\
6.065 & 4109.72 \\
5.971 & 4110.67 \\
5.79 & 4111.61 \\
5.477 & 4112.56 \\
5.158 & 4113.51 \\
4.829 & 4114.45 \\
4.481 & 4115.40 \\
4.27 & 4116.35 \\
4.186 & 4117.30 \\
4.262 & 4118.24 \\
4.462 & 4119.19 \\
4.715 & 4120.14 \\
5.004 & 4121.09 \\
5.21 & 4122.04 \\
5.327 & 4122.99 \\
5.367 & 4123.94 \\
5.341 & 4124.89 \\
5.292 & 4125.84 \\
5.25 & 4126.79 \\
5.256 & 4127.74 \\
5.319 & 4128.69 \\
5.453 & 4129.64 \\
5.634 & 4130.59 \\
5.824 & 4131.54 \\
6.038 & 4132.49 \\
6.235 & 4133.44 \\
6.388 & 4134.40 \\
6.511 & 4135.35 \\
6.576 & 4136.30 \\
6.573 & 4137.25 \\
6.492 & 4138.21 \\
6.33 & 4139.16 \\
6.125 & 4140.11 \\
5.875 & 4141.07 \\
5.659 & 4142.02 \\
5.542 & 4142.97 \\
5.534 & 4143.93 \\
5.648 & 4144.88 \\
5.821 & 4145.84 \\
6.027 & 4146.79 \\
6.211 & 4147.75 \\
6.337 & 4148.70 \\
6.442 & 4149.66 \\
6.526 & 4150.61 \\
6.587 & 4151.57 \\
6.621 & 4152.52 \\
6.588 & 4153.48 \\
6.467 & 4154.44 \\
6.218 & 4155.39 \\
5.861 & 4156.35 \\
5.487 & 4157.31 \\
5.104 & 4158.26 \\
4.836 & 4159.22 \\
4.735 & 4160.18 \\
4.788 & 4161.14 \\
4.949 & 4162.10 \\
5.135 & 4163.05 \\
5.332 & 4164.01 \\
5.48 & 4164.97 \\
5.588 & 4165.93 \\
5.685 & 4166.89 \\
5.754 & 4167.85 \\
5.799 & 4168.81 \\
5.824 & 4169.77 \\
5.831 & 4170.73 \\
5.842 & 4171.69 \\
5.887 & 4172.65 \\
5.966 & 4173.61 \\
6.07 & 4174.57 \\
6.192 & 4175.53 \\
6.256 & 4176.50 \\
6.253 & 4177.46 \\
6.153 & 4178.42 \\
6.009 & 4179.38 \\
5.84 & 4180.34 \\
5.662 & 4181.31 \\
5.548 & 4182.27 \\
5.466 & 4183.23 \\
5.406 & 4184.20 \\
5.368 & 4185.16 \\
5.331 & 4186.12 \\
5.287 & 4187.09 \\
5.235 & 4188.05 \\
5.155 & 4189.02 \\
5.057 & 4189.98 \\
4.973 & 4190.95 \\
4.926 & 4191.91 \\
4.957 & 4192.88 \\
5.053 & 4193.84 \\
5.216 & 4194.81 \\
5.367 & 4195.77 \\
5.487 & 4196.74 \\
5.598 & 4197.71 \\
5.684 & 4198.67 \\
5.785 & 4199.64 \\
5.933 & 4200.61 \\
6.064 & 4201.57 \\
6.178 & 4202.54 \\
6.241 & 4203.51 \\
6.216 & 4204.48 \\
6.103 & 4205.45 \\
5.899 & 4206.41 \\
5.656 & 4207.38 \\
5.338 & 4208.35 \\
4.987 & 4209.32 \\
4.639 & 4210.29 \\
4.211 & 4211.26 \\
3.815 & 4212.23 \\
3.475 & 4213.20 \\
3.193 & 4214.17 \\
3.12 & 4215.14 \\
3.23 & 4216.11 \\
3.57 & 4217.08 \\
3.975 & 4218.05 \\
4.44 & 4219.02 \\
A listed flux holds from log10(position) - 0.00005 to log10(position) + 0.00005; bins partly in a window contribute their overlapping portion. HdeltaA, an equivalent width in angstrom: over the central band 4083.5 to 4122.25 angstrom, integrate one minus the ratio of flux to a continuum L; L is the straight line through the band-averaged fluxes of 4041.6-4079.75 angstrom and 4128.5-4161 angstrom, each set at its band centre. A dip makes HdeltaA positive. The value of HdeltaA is 8.3 angstrom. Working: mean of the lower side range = 6.44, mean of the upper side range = 5.98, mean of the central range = 4.87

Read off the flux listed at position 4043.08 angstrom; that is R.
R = 8.169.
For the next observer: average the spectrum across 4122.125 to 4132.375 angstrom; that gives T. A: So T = 5.42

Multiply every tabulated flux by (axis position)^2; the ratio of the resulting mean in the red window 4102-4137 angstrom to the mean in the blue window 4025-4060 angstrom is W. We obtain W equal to 0.8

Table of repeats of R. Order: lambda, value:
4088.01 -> 3.57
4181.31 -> 5.662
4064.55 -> 5.757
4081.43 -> 4.893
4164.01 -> 5.332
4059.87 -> 6.944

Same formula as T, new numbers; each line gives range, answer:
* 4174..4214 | 5.45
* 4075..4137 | 5.16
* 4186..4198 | 5.19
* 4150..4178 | 5.79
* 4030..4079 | 6.73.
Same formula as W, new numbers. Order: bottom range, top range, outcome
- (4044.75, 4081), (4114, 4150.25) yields 0.92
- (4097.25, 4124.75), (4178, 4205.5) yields 1.13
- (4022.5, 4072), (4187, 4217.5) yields 0.79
